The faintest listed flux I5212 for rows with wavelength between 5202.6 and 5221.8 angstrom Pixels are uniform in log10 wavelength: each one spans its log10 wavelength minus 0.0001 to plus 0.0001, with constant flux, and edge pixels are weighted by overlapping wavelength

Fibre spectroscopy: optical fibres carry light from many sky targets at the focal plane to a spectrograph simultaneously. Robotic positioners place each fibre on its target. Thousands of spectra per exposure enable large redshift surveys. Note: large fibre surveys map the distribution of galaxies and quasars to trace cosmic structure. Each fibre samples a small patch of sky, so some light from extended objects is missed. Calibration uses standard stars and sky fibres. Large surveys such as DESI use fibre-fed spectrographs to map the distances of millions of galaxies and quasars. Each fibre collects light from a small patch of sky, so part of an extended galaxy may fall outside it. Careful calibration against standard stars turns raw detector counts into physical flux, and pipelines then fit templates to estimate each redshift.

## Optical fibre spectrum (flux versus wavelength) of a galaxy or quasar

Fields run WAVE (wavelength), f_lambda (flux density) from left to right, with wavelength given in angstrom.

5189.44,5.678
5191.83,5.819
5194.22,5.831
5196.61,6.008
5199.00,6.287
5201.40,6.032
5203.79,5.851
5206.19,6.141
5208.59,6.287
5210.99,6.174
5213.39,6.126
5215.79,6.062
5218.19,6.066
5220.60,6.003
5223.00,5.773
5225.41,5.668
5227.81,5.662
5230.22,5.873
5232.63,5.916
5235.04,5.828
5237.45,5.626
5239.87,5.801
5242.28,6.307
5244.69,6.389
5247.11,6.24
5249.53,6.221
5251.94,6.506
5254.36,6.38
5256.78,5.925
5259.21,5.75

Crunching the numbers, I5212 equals 5.851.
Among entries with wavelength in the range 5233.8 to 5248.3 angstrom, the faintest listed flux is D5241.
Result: 5.626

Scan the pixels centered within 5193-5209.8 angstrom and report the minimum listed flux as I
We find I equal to 5.831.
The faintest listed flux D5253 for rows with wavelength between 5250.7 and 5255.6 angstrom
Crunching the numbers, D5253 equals 6.38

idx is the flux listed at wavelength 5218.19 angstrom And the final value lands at 6.066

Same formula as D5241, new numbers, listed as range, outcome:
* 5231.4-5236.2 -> 5.828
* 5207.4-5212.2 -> 6.174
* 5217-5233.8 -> 5.662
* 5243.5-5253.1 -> 6.221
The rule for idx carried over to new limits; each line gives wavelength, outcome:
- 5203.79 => 5.851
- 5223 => 5.773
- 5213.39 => 6.126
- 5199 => 6.287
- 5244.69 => 6.389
